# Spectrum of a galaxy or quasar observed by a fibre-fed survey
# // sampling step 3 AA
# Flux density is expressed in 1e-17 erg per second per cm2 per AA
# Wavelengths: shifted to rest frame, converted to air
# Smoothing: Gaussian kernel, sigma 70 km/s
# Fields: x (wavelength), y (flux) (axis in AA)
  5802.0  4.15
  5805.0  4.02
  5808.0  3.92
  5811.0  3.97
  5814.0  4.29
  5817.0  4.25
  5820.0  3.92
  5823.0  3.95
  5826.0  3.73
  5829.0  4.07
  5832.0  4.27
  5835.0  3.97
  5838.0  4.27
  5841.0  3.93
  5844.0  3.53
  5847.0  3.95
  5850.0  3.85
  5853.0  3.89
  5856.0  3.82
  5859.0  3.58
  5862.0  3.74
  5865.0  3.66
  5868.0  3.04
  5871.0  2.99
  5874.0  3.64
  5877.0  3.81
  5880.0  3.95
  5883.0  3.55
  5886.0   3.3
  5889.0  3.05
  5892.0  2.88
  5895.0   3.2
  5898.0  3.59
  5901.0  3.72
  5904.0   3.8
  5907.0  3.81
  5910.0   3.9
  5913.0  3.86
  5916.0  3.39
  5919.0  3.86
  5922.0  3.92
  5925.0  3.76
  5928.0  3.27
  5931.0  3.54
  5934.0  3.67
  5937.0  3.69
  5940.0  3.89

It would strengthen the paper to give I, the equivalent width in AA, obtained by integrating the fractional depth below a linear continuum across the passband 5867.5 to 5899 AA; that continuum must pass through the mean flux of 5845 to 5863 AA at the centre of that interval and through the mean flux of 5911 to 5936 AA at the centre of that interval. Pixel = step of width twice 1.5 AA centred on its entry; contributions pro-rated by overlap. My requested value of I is 3.1 AA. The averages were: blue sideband 3.8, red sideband 3.66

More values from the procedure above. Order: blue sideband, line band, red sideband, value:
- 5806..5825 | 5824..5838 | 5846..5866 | -0.34 AA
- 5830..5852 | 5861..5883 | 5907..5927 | 1.95 AA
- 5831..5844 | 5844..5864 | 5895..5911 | 0.88 AA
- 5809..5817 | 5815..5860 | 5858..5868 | -0.94 AA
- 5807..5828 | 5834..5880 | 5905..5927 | 2.34 AA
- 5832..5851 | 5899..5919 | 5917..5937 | -0.15 AA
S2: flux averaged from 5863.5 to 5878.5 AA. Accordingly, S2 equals 3.43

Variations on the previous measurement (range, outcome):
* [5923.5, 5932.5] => 3.52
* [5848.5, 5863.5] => 3.78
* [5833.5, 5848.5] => 3.93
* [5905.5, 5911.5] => 3.85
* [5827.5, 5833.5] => 4.17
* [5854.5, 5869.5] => 3.57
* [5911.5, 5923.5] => 3.76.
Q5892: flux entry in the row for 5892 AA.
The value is 2.88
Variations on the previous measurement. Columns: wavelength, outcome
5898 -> 3.59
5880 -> 3.95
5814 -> 4.29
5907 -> 3.81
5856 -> 3.82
